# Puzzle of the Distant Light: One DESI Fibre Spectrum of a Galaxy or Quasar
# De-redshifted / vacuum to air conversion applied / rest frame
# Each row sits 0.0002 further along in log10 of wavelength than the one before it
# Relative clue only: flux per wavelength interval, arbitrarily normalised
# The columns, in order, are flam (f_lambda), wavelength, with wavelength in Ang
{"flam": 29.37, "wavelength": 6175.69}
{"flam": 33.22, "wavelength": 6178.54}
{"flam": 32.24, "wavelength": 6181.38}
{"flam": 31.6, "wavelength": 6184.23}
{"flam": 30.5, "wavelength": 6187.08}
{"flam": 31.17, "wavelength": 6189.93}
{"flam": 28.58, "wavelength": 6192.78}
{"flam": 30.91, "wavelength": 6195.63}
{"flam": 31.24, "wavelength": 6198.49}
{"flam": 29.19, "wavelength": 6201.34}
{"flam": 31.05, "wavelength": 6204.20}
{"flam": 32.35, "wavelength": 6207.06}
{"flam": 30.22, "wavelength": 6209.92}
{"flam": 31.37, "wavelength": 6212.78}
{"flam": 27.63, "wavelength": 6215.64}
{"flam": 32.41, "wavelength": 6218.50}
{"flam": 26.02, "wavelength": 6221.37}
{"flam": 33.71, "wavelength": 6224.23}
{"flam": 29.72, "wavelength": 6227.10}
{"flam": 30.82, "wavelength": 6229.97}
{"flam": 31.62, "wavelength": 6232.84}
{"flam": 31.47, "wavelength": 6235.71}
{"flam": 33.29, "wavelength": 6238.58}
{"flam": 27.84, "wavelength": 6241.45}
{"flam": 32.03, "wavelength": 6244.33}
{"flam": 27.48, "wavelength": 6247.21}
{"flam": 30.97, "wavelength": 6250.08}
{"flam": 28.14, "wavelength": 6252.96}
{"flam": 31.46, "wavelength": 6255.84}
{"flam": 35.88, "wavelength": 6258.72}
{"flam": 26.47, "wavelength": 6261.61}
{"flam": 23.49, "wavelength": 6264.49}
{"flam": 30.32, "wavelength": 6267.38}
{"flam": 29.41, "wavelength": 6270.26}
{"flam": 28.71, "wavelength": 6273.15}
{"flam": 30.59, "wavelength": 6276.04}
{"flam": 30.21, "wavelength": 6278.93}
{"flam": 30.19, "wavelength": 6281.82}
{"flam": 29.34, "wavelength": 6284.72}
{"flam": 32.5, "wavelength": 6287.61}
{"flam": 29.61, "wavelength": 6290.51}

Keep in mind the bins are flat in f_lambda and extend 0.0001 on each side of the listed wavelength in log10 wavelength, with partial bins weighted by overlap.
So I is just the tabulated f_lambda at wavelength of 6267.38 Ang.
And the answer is 30.32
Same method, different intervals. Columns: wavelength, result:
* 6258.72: 35.88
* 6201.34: 29.19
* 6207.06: 32.35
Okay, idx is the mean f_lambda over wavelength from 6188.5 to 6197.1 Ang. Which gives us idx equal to 30.2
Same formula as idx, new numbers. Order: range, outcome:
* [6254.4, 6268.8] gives 29.5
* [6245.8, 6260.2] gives 30.8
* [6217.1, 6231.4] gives 30.5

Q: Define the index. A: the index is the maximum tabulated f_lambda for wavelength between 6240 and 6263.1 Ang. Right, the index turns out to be 35.88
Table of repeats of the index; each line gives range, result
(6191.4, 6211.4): 32.35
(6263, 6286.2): 30.59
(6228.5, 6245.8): 33.29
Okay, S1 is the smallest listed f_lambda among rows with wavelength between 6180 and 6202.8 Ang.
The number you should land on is 28.58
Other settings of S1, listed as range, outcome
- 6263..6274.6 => 23.49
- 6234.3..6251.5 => 27.48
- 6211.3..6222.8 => 26.02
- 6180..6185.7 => 31.6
